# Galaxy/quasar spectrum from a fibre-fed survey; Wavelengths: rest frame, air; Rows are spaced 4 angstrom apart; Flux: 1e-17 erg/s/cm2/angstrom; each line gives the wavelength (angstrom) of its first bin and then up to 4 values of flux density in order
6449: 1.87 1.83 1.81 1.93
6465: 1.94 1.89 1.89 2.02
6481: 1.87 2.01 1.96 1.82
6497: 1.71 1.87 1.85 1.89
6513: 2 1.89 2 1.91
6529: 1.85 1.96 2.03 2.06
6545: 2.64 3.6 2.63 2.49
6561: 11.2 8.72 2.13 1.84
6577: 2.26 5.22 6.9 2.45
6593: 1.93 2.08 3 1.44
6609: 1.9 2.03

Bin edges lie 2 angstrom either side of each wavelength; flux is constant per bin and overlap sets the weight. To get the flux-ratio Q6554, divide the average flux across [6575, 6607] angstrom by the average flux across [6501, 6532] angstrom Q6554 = 1.65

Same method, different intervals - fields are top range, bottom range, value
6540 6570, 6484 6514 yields 2.44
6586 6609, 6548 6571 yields 0.45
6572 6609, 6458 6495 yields 1.55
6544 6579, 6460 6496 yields 2.19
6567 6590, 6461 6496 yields 1.83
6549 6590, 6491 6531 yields 2.44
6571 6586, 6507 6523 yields 1.99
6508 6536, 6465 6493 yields 1.00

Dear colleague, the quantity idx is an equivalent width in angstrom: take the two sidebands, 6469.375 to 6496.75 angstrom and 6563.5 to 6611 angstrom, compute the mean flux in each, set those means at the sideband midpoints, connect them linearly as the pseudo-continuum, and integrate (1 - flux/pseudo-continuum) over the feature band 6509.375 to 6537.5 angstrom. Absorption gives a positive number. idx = 5.7 angstrom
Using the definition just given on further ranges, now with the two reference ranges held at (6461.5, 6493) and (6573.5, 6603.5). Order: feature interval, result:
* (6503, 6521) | 3.4 angstrom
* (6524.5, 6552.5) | 3.8 angstrom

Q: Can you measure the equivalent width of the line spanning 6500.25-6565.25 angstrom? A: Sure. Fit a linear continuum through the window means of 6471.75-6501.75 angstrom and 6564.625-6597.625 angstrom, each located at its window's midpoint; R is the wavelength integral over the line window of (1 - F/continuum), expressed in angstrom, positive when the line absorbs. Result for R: -3.4 angstrom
